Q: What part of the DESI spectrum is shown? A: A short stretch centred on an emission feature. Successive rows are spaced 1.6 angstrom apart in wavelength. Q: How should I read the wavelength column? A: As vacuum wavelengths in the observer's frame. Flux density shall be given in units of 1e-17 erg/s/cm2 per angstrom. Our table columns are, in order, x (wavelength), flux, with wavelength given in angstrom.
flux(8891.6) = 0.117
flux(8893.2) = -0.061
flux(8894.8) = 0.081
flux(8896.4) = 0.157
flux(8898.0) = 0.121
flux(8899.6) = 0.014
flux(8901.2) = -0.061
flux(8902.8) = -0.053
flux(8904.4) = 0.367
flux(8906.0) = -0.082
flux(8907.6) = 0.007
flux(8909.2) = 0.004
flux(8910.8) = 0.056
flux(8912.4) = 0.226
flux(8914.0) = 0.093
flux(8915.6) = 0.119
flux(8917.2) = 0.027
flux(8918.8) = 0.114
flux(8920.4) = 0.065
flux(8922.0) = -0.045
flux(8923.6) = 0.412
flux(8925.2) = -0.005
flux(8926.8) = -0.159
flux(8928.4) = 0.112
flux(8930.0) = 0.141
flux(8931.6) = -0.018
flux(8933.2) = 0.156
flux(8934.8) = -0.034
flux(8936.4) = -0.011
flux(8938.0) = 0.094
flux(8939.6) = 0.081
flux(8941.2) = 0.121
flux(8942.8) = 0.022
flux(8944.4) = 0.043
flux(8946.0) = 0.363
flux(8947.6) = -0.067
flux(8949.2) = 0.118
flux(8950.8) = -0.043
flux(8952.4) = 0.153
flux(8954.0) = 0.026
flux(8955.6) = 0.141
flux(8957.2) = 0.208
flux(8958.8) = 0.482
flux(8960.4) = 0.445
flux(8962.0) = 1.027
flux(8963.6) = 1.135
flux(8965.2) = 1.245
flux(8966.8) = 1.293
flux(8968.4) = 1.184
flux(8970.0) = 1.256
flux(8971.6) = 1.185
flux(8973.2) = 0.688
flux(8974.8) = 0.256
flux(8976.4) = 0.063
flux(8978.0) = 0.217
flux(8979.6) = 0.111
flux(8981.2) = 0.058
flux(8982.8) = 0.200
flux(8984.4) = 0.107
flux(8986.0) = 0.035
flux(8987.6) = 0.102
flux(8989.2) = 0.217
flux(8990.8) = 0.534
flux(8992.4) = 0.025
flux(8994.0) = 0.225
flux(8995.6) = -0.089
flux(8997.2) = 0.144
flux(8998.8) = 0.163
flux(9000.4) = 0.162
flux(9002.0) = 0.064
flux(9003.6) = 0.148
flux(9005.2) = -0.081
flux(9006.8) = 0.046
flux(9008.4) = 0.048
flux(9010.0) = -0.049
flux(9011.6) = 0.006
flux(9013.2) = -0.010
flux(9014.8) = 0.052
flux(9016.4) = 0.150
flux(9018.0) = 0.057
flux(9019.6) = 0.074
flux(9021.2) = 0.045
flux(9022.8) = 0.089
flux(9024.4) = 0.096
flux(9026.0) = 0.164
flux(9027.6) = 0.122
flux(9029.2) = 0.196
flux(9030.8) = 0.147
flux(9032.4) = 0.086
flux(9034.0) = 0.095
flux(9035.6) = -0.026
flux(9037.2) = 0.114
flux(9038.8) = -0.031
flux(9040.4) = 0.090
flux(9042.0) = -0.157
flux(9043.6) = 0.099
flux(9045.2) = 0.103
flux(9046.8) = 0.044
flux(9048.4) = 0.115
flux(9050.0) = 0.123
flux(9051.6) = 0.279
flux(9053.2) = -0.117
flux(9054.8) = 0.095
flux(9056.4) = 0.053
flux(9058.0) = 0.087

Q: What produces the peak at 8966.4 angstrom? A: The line [O II]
